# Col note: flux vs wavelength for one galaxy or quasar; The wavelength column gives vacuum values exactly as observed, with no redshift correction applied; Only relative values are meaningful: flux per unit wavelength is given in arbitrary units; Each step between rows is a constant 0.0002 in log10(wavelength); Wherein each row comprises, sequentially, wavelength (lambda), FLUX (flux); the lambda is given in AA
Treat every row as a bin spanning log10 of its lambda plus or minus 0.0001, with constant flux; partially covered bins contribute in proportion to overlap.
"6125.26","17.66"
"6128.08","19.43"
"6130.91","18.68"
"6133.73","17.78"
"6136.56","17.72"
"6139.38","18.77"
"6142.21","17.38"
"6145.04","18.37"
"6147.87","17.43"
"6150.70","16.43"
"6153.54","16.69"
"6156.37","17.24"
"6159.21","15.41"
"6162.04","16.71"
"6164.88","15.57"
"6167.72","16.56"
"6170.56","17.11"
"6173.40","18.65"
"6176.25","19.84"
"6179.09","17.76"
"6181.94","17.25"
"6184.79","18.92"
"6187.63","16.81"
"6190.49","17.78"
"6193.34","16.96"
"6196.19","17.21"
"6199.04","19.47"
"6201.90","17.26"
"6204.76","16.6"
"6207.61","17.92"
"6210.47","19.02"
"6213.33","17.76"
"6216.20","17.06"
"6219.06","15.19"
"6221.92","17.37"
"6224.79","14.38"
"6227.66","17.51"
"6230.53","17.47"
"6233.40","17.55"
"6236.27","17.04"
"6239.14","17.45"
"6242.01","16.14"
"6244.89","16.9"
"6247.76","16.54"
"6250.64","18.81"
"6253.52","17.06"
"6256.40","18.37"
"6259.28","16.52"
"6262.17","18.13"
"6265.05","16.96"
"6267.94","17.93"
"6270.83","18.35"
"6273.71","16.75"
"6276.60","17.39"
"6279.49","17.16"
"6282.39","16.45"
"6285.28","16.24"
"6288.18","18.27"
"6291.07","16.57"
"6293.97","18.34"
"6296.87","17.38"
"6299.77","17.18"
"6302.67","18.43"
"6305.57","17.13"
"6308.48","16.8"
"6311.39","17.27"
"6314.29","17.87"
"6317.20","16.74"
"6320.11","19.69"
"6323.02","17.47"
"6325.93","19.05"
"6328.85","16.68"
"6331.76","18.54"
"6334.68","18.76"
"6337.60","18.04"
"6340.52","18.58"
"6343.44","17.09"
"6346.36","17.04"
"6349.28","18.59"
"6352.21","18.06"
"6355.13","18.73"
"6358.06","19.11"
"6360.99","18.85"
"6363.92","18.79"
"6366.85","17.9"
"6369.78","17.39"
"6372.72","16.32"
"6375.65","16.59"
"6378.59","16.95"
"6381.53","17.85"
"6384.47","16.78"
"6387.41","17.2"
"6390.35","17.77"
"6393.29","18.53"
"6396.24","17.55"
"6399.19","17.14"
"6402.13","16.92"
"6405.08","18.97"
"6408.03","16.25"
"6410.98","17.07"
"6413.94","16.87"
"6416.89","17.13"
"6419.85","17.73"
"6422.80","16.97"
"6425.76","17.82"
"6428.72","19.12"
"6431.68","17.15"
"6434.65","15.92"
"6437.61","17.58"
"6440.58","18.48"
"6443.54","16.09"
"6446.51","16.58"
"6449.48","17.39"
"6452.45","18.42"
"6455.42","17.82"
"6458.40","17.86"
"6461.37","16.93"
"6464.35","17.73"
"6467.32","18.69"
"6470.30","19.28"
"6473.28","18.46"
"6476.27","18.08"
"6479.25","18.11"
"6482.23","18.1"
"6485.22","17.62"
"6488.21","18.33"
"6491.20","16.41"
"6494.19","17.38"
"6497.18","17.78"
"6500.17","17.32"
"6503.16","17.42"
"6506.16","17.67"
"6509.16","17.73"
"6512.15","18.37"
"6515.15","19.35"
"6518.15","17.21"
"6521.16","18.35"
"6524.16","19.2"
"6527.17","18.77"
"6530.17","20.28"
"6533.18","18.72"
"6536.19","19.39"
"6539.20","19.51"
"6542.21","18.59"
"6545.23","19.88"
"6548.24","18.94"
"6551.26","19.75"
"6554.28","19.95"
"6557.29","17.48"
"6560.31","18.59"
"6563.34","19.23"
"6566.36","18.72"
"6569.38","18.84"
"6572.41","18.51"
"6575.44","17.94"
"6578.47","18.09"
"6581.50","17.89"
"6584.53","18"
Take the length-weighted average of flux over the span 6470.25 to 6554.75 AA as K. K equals 18.4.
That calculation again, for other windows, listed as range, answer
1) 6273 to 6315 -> 17.3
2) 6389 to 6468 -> 17.5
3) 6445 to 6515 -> 17.8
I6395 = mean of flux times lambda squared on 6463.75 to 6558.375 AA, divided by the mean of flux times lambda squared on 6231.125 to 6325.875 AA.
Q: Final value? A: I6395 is 1.14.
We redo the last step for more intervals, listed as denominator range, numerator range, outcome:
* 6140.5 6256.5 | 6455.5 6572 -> 1.18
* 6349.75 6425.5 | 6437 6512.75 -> 1.04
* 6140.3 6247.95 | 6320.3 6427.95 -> 1.09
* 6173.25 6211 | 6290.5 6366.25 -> 1.05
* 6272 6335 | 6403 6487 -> 1.05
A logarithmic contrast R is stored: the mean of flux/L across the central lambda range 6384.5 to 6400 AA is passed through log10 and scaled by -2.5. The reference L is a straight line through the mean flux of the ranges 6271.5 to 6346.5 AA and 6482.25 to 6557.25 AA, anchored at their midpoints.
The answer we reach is 0.02 mag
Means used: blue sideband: 17.6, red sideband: 18.5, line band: 17.6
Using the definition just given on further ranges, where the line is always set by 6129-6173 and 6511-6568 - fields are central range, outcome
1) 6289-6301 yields 0.03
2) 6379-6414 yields 0.06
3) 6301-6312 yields 0.03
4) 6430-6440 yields 0.09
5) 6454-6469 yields 0.05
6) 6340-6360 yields 0.00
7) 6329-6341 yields -0.01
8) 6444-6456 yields 0.07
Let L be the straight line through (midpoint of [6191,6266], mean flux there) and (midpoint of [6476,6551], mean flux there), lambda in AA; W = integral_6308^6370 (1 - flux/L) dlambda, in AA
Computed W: -1.35 AA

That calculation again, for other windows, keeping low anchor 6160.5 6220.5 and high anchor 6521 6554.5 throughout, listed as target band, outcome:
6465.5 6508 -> 2.51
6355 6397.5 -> 1.68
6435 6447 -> 1.07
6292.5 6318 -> 0.86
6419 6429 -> 0.49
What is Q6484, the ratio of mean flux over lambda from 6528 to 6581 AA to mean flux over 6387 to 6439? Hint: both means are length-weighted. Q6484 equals 1.09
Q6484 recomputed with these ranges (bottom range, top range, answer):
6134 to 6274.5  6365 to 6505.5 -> 1.01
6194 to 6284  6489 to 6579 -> 1.07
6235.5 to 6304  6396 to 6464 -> 1.00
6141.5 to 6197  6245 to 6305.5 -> 1.01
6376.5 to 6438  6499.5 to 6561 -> 1.08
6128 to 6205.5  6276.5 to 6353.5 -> 1.01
